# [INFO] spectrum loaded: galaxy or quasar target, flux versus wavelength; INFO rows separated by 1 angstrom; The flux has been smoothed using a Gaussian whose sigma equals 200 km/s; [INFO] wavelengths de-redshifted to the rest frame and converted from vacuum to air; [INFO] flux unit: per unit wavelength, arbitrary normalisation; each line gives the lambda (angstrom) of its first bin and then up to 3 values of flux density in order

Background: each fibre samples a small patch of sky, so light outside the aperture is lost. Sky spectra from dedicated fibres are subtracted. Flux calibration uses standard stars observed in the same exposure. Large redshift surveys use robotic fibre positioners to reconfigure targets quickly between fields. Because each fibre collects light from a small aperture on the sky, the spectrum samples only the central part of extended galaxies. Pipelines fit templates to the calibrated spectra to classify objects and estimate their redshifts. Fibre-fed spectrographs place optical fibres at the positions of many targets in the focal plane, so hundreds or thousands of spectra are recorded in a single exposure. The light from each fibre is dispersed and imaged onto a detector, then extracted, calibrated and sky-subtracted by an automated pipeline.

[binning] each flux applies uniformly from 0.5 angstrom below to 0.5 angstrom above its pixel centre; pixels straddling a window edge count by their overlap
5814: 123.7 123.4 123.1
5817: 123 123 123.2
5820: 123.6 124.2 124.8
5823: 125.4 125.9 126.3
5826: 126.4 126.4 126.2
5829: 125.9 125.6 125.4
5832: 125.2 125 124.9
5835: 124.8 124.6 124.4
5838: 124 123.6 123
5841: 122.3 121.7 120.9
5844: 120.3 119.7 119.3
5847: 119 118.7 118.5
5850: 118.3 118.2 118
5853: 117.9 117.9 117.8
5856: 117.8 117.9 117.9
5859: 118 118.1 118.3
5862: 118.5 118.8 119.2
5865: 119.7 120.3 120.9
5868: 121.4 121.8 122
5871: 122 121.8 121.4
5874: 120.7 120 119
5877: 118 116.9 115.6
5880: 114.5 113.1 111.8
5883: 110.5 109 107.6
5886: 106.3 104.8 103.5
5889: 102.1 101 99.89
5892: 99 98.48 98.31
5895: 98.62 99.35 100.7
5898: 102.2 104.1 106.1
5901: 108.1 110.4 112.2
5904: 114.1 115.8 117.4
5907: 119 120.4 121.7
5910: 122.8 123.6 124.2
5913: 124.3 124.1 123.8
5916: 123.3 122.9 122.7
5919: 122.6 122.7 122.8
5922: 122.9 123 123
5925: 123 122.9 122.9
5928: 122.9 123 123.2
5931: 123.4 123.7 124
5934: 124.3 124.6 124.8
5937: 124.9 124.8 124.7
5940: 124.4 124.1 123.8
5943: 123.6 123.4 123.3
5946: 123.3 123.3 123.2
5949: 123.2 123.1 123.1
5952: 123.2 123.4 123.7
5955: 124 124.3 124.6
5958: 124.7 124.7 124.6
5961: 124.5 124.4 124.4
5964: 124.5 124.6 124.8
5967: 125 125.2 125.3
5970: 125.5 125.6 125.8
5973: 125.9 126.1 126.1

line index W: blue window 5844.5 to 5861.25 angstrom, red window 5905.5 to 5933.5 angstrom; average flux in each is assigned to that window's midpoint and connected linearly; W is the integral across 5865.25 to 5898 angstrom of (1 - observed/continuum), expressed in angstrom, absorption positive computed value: 2.45 angstrom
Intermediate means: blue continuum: 118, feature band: 111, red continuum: 123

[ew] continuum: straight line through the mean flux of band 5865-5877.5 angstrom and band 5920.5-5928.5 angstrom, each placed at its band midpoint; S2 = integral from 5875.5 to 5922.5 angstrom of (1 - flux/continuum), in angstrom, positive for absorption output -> 3.5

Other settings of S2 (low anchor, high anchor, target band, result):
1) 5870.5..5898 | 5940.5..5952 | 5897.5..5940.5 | -1.20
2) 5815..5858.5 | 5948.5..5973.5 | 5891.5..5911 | 2.24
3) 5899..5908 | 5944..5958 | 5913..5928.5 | -0.85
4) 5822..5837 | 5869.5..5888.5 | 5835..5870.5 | 0.11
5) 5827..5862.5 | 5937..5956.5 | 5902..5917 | 0.31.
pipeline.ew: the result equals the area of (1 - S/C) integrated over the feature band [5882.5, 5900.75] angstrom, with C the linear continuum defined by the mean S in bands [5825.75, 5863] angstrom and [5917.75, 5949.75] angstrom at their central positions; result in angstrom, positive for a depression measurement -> 2.9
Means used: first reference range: 121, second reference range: 124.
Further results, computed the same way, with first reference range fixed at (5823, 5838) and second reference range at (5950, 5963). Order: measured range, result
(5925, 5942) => 0.06 angstrom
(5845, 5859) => 0.77 angstrom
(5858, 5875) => 0.67 angstrom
